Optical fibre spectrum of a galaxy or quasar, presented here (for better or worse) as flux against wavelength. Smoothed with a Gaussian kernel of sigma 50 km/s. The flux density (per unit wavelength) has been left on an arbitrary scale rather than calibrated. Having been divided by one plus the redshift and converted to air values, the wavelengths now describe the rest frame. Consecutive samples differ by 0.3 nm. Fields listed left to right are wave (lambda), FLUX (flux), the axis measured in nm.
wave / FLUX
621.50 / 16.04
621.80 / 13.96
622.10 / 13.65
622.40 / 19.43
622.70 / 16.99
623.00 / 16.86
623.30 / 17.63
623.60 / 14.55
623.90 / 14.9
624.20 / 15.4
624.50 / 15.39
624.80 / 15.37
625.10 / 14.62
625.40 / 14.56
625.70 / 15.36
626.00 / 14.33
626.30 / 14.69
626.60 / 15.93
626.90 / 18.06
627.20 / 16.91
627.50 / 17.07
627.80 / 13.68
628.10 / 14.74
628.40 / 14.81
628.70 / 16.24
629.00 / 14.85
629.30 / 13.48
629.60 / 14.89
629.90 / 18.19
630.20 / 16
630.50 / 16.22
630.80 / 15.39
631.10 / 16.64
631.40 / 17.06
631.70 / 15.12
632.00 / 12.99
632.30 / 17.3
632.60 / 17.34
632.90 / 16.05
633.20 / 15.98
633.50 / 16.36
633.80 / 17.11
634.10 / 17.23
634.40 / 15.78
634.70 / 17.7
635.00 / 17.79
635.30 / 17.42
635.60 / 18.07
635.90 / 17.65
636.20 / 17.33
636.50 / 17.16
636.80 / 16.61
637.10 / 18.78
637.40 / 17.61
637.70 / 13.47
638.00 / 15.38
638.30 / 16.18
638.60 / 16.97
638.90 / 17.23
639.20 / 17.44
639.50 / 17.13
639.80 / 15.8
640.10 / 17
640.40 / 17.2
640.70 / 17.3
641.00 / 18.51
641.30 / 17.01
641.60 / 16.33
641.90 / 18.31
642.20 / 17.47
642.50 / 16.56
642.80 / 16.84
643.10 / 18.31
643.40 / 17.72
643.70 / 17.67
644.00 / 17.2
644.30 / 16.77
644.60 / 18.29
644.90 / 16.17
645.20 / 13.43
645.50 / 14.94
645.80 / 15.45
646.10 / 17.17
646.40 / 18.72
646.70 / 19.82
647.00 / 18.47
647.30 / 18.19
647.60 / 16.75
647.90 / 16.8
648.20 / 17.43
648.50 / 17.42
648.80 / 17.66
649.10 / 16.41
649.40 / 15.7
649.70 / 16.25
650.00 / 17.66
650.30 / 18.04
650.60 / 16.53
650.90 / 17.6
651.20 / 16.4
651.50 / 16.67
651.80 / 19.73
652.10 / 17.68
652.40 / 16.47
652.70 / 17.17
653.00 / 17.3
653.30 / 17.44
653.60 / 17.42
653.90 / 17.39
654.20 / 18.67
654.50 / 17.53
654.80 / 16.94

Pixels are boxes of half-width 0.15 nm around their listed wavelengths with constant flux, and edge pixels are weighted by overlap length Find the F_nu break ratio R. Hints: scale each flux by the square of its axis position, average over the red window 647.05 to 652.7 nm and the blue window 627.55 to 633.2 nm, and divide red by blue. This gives 1.17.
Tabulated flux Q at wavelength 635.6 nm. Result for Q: 18.07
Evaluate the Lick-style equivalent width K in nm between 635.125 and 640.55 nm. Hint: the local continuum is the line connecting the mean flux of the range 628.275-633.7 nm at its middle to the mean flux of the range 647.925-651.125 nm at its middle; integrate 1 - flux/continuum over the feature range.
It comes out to -0.21 nm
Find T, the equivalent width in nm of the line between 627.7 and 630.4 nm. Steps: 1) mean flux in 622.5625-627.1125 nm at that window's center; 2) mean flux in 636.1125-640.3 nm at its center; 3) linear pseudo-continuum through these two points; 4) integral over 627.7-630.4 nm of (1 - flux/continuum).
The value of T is 0.12 nm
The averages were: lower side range 15.7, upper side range 16.7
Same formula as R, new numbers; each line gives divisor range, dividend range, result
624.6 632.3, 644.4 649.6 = 1.16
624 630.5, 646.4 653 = 1.21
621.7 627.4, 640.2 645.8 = 1.14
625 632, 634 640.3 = 1.12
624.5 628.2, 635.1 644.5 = 1.16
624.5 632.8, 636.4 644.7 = 1.13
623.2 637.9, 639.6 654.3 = 1.13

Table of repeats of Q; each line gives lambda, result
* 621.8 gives 13.96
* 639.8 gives 15.8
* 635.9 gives 17.65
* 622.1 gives 13.65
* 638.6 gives 16.97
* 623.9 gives 14.9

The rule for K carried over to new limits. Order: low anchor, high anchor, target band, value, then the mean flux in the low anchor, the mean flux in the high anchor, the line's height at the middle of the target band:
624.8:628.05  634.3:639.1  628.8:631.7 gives 0.04 nm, 15.5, 17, 16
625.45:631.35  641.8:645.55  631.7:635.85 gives -0.14 nm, 15.7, 16.9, 16.1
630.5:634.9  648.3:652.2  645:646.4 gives 0.11 nm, 16.3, 17.2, 17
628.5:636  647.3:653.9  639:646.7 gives -0.10 nm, 16.3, 17.2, 16.8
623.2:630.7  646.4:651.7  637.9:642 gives -0.10 nm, 15.5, 17.3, 16.6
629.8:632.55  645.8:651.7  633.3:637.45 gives -0.23 nm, 16.1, 17.3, 16.4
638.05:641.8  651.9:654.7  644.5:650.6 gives 0.09 nm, 17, 17.5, 17.3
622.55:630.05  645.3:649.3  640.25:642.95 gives -0.08 nm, 15.6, 17.3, 16.8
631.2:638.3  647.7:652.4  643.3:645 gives -0.04 nm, 16.7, 17.2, 17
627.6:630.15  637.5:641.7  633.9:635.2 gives -0.10 nm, 15.2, 16.7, 16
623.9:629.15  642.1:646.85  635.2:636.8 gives -0.12 nm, 15.4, 17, 16.3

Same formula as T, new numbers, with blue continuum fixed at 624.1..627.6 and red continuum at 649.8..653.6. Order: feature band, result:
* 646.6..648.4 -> -0.08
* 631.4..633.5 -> 0.02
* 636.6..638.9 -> -0.01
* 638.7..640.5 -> -0.04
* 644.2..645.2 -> 0.02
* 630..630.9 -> -0.01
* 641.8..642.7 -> -0.03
